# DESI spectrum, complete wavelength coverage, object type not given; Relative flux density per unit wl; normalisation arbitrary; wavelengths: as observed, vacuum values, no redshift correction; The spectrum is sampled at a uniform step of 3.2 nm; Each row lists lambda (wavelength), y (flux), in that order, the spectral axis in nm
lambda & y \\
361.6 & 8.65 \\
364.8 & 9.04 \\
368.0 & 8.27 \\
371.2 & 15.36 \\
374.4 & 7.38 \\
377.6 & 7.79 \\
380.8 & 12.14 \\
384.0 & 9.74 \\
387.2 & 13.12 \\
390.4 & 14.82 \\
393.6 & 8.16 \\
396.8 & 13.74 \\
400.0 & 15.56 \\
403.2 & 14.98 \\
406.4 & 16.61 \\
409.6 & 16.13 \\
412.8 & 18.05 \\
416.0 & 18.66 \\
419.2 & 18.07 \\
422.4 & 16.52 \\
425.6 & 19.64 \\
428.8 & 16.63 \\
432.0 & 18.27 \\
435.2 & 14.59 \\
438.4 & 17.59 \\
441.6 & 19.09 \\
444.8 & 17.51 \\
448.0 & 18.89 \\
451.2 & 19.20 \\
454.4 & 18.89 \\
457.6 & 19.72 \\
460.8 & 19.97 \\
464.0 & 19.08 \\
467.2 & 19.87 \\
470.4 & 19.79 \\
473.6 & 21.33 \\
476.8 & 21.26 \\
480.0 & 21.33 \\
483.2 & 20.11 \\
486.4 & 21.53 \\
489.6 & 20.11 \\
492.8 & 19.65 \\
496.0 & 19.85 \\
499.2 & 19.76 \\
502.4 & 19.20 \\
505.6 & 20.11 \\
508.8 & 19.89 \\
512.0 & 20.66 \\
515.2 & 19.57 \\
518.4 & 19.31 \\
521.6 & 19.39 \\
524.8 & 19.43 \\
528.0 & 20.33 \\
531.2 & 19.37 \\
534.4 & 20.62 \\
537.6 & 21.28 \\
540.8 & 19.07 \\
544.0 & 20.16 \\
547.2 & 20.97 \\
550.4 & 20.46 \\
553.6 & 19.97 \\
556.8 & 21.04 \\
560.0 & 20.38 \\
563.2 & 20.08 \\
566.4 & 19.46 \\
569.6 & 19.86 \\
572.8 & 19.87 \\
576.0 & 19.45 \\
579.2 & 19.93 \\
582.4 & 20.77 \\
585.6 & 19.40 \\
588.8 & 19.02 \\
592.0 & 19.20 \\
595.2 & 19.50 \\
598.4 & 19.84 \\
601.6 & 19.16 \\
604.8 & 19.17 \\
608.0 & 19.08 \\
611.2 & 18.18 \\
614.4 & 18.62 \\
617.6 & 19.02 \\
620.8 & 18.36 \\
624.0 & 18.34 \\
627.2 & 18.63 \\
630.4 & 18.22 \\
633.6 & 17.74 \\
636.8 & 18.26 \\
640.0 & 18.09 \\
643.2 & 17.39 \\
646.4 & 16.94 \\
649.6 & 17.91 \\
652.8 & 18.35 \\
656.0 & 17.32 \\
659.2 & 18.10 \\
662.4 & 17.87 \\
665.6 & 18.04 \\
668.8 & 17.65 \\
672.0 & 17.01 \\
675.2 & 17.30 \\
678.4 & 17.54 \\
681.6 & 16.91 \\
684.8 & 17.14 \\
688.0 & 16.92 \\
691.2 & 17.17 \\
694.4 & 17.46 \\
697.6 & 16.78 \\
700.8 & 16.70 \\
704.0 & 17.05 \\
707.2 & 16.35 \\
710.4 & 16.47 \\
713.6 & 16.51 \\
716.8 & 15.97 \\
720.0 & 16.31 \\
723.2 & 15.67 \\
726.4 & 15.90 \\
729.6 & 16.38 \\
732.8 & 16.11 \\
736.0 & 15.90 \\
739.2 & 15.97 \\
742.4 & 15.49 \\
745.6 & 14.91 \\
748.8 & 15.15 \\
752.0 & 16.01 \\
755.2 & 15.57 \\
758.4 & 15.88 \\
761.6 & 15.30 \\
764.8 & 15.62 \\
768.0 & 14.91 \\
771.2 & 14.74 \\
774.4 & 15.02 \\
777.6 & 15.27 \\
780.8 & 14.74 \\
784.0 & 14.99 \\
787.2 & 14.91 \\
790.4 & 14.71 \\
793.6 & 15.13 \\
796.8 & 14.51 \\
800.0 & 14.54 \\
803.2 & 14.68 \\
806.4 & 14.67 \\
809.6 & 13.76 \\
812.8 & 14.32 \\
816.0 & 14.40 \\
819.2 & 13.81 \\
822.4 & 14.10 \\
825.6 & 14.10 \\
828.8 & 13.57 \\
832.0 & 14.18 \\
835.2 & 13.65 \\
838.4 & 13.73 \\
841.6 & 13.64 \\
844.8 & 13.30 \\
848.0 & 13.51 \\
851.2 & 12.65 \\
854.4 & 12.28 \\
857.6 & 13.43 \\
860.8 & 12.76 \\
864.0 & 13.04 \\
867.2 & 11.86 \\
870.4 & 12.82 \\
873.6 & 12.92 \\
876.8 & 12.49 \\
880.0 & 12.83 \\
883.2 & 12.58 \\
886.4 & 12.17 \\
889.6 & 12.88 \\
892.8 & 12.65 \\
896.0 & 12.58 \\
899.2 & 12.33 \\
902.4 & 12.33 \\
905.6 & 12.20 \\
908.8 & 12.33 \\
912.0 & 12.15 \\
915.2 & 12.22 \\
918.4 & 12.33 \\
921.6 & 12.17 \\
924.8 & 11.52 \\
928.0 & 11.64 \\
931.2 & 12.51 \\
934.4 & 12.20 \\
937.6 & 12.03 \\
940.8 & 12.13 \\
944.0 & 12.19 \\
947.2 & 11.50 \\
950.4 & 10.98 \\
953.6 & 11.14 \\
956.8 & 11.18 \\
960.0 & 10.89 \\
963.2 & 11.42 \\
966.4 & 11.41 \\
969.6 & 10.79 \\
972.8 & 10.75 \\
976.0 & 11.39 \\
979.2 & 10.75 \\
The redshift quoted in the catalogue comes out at 0.000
